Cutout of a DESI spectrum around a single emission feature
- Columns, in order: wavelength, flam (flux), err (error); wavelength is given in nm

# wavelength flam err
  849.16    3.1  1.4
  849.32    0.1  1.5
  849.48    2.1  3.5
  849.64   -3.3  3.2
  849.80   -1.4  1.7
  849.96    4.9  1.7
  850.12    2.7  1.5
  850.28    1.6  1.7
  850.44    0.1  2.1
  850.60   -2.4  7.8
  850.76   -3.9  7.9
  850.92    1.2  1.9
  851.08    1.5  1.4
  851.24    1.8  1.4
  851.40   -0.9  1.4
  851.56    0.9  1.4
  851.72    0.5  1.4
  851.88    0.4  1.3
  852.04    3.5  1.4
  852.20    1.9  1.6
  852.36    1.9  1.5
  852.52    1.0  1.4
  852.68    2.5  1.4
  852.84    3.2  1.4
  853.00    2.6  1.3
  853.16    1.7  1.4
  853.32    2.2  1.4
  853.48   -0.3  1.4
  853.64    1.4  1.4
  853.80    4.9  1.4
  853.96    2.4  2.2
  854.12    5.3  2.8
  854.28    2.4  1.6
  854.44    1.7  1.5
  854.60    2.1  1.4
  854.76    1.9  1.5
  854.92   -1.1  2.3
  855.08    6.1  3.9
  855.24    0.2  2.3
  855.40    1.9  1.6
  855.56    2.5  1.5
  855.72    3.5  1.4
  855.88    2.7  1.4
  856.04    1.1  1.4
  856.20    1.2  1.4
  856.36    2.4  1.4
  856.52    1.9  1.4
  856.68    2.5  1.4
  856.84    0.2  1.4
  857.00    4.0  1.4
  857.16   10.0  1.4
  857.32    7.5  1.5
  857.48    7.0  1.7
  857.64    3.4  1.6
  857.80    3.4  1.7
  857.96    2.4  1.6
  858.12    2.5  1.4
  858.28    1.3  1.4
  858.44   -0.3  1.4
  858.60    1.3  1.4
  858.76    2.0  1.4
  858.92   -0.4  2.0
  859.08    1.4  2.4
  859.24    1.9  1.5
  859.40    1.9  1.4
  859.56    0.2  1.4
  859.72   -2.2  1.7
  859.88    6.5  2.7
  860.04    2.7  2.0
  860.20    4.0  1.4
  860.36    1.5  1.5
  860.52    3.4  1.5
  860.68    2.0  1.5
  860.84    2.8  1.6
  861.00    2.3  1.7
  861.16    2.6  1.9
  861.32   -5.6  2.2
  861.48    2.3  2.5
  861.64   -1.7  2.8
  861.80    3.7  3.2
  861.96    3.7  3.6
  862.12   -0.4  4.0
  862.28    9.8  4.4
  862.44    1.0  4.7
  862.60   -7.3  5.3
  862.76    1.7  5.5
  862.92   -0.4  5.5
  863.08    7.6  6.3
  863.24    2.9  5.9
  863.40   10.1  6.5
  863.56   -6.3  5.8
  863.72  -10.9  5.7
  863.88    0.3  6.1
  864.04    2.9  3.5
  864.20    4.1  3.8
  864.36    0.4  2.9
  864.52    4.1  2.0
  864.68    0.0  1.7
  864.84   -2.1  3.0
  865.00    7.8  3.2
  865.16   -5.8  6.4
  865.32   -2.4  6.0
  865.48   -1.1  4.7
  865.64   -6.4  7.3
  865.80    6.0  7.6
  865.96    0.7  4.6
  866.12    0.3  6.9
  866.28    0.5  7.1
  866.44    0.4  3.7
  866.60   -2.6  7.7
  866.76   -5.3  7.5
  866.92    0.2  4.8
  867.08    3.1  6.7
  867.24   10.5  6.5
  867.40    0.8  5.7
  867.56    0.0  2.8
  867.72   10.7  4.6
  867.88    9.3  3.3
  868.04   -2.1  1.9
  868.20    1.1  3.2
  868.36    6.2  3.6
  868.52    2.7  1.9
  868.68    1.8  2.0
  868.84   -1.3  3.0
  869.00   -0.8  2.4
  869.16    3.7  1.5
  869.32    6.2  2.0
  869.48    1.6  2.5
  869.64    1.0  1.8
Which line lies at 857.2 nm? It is Hbeta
